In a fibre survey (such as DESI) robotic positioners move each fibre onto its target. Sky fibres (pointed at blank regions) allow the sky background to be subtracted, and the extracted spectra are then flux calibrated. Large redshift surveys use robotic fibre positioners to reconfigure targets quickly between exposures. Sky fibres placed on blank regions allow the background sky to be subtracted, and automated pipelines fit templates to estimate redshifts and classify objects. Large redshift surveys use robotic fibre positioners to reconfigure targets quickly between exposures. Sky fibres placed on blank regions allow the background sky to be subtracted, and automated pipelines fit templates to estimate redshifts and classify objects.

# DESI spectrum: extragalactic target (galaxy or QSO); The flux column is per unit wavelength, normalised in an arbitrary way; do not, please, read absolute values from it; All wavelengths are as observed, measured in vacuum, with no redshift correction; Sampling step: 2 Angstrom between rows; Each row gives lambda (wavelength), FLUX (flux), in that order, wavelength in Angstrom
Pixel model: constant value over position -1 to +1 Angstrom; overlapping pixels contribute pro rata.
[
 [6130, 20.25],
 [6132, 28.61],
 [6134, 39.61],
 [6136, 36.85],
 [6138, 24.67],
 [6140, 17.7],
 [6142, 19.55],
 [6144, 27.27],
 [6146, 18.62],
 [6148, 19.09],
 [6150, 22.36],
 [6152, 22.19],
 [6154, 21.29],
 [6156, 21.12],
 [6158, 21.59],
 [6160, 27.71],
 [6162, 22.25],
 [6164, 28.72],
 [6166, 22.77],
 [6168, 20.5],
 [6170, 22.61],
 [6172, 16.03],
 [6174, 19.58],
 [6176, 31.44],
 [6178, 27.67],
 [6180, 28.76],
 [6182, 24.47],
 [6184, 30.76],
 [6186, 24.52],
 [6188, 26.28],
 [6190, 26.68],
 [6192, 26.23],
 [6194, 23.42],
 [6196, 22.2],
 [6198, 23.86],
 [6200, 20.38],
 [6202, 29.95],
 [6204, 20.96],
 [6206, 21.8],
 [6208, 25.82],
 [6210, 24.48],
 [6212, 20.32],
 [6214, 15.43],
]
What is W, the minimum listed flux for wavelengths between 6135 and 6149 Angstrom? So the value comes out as 17.7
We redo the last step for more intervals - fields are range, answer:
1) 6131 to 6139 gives 24.67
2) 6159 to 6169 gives 20.5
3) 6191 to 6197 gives 22.2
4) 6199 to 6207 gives 20.38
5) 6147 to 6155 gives 19.09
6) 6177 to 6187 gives 24.47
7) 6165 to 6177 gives 16.03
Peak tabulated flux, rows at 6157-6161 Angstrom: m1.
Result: 27.71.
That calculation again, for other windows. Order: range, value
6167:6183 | 31.44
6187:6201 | 26.68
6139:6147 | 27.27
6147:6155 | 22.36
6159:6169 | 28.72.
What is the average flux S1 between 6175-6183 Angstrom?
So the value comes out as 28.1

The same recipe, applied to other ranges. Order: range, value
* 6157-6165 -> 25.1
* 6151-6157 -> 21.5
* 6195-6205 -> 23.5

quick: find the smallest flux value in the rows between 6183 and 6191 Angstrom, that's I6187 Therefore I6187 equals 24.52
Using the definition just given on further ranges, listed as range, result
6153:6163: 21.12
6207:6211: 24.48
